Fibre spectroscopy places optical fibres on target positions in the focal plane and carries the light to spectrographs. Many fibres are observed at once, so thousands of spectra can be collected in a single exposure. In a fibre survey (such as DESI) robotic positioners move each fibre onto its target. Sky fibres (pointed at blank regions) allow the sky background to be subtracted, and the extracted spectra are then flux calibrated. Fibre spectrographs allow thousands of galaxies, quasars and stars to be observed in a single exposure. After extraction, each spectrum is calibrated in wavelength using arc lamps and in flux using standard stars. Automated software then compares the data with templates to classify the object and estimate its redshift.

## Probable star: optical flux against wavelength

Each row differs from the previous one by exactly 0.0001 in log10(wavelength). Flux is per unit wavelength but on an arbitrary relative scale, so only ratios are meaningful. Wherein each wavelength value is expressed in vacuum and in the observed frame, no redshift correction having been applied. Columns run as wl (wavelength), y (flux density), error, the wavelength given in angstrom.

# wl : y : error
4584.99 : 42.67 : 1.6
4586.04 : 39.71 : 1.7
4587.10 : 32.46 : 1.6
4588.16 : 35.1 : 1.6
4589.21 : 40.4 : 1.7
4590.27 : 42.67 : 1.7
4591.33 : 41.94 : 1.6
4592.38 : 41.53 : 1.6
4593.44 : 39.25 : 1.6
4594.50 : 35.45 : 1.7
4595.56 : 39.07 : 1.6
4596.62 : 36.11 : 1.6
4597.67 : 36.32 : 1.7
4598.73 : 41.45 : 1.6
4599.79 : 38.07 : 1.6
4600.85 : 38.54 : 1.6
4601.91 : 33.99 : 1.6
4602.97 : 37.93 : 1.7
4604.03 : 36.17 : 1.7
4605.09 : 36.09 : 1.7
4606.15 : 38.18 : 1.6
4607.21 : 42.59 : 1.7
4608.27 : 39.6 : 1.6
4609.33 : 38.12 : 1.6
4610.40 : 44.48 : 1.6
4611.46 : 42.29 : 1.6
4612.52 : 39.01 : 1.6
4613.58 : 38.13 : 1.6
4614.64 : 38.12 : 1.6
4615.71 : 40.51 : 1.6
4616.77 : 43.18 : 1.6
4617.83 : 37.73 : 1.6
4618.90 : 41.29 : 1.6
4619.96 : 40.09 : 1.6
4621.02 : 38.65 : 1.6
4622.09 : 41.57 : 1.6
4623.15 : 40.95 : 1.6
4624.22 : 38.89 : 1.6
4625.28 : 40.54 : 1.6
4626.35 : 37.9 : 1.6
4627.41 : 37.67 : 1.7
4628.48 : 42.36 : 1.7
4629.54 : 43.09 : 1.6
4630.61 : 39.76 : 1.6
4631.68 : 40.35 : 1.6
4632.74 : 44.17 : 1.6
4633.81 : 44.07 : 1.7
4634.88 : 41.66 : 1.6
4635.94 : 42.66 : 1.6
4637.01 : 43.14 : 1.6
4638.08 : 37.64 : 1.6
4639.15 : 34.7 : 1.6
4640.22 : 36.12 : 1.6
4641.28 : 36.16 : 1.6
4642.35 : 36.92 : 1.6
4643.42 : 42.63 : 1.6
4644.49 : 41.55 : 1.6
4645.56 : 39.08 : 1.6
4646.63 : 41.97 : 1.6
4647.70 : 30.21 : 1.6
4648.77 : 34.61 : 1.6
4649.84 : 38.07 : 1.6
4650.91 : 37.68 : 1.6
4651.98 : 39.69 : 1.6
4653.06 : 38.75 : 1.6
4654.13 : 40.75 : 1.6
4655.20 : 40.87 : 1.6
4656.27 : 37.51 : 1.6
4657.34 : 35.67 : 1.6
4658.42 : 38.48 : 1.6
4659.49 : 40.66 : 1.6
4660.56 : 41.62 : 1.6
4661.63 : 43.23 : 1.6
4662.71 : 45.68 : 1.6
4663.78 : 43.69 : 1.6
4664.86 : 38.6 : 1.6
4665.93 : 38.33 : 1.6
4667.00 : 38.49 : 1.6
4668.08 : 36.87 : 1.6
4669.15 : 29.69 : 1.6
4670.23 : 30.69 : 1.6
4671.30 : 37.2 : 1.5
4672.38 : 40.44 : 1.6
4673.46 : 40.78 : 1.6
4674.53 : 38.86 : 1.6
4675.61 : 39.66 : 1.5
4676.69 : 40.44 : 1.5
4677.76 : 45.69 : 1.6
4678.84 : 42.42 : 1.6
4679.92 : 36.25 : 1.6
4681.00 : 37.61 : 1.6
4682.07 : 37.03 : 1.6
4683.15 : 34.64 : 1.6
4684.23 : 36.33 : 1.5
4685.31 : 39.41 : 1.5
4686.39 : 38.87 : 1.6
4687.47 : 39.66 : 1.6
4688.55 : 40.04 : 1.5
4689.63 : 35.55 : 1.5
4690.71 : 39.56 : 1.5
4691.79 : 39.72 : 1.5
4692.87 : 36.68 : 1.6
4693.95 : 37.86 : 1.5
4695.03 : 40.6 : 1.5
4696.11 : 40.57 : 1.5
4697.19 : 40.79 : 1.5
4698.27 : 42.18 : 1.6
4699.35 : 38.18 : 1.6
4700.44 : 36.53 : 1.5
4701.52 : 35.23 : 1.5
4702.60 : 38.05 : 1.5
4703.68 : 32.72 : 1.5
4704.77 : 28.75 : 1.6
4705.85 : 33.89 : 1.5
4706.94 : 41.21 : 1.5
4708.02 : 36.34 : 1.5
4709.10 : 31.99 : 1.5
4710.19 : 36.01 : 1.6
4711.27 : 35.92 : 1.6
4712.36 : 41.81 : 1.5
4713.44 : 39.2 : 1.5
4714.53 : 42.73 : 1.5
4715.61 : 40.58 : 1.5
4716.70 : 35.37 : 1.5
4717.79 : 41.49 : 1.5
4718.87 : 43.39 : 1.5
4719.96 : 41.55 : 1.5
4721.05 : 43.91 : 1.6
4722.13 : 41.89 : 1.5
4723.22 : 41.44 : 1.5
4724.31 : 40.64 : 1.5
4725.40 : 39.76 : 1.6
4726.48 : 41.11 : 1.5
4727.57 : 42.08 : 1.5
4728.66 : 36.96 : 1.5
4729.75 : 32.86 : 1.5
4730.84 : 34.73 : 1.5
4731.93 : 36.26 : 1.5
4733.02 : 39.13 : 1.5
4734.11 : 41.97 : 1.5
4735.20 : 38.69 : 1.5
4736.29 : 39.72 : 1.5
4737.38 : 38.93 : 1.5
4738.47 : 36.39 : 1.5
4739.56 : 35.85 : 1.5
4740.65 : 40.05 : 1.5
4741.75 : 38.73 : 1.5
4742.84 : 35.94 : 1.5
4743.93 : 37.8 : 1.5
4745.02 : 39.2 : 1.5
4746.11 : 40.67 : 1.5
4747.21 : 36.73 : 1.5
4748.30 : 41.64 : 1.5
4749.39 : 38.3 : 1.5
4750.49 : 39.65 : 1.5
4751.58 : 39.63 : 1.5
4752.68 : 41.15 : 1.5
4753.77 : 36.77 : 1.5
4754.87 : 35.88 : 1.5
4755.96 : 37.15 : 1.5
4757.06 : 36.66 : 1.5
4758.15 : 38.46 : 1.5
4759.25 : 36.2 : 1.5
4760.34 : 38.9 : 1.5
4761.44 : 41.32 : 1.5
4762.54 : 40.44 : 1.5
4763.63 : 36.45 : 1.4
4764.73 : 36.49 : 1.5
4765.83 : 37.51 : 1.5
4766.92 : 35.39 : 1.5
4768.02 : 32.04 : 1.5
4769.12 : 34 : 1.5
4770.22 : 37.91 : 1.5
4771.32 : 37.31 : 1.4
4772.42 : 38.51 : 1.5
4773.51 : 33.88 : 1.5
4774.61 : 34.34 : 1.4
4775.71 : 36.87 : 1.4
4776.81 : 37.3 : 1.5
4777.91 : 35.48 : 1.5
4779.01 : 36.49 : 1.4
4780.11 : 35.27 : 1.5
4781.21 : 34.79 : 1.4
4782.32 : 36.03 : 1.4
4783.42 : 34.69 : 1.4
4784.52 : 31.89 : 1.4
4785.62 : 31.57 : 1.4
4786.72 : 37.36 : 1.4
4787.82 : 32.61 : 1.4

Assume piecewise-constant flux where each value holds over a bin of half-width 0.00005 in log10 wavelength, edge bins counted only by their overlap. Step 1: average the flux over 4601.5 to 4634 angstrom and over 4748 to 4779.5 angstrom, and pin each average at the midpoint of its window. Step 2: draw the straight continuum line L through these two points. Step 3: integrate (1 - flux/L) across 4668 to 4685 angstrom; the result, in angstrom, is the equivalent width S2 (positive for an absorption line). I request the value 0.4 angstrom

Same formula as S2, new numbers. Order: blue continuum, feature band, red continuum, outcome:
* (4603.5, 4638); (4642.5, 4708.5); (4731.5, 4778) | 1.5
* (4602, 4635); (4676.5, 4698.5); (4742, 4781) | -0.2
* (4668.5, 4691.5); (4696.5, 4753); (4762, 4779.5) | -2.0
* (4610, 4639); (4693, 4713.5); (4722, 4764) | 1.1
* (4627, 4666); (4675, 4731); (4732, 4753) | 0.8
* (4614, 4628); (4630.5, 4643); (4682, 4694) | -0.1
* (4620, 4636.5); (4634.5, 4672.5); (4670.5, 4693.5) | 1.2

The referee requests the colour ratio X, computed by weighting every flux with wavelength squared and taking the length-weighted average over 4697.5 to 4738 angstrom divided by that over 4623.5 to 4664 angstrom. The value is 1.0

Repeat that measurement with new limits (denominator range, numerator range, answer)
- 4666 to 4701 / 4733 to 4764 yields 1.03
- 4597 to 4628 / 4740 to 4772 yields 1.03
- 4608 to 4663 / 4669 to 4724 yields 0.99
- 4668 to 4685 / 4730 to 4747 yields 1.03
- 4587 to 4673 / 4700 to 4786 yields 1.01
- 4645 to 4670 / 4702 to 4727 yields 1.03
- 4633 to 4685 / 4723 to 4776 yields 1.01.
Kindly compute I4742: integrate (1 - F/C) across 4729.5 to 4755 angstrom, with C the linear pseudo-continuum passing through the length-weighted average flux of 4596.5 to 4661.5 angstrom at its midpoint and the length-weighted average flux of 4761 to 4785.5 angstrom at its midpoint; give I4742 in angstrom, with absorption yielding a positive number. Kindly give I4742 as -1.1 angstrom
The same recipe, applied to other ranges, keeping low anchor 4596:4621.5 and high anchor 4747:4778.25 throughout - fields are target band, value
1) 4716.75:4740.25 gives -1.03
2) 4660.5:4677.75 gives -0.35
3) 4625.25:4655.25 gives -0.57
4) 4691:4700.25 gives -0.33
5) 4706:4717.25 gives -0.02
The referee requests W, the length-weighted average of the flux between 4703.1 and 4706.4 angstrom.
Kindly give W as 31.8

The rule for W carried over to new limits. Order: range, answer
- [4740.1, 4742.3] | 39.3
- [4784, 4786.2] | 31.9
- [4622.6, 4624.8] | 40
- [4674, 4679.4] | 41.4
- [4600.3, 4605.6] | 36.5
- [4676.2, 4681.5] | 40.5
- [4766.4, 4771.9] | 35.3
